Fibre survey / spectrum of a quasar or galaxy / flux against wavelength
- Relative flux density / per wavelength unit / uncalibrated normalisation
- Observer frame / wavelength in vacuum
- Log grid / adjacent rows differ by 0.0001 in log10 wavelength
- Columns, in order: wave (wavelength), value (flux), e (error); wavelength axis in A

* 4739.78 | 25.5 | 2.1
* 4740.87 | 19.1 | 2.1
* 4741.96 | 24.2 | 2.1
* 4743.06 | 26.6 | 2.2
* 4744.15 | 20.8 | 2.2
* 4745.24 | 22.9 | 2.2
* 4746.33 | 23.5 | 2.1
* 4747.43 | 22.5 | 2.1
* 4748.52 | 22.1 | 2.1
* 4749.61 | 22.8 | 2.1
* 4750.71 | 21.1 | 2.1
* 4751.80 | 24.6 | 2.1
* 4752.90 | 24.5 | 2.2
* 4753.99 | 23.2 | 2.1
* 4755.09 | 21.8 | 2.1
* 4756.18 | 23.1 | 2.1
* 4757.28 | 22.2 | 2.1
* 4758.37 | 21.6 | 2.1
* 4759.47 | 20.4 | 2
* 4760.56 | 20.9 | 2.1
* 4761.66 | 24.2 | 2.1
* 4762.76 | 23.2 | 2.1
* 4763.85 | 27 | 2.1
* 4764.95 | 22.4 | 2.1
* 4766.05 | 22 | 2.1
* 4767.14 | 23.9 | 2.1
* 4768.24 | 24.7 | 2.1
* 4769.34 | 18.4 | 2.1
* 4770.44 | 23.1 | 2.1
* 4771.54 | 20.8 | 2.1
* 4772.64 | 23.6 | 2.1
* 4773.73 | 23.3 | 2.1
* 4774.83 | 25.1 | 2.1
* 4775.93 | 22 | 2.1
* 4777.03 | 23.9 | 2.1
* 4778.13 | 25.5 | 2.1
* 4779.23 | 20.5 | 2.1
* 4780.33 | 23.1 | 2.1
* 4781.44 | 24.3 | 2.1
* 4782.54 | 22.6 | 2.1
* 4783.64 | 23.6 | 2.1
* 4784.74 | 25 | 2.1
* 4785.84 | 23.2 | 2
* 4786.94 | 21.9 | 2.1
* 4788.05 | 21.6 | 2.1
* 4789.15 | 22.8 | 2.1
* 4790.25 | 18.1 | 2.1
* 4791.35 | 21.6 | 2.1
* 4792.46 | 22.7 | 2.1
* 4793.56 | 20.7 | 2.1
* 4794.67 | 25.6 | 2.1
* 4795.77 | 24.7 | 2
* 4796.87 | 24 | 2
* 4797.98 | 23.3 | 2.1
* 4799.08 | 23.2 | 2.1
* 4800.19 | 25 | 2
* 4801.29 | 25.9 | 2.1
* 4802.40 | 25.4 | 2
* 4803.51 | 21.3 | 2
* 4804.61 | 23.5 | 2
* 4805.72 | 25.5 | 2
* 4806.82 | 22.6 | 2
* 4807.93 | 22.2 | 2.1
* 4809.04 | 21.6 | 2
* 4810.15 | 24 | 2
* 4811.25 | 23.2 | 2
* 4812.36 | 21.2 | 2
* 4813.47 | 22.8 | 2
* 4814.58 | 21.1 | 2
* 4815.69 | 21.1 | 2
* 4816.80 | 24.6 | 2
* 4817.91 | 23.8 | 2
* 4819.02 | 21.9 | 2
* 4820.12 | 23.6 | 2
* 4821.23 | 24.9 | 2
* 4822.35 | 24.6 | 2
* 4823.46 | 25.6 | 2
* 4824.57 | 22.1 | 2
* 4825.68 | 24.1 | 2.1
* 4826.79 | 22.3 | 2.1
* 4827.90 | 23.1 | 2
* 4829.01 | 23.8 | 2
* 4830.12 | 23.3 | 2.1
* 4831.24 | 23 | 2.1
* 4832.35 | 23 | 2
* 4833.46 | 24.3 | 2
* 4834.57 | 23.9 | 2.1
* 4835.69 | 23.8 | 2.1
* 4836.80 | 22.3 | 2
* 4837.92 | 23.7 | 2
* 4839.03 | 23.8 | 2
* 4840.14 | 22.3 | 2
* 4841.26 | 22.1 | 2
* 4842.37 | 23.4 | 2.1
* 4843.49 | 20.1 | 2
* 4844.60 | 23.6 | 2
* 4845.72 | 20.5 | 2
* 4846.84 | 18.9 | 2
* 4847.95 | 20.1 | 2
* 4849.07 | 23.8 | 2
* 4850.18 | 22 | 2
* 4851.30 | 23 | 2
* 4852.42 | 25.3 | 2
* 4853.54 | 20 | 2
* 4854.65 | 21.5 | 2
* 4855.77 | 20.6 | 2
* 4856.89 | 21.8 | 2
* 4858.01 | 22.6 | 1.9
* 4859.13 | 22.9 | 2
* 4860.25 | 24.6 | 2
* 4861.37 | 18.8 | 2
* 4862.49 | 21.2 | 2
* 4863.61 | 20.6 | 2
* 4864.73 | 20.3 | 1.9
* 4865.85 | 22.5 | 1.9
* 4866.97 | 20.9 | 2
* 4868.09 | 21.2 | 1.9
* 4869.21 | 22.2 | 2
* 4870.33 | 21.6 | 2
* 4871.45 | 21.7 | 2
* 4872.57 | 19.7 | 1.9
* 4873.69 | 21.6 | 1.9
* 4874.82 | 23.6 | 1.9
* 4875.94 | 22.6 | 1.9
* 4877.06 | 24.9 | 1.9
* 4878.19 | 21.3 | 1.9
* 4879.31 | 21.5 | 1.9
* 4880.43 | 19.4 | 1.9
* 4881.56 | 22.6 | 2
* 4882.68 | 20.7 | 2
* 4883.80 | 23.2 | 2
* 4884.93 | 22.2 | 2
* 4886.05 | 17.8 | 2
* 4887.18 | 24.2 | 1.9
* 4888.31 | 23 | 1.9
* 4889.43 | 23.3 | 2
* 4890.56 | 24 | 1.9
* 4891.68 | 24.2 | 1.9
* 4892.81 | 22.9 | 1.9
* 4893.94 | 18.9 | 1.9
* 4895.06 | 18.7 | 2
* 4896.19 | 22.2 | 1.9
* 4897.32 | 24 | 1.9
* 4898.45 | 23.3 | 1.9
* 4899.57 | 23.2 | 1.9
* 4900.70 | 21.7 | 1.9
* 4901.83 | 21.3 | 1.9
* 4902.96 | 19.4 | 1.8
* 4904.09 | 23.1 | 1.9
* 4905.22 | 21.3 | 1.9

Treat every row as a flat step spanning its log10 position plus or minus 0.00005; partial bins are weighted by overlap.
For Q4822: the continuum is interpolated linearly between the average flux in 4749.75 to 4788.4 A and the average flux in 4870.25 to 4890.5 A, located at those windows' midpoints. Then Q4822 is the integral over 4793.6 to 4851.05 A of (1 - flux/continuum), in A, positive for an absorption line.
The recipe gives -1.6 A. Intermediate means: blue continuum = 22.9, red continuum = 22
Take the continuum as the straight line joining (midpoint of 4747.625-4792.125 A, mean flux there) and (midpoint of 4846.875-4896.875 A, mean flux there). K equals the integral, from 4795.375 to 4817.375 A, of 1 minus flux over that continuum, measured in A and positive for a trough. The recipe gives -0.87 A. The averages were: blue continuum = 22.7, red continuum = 21.8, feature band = 23.3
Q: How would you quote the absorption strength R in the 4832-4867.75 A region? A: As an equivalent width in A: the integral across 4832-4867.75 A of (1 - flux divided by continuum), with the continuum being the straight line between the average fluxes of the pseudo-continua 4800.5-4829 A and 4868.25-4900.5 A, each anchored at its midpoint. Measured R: 0.90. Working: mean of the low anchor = 23.3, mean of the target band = 22.1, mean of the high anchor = 22.1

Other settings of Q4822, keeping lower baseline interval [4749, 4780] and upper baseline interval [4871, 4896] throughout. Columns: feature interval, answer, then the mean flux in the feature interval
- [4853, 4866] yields 0.4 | 21.4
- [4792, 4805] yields -0.7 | 23.8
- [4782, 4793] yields 0.2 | 22.3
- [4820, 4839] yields -1.1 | 23.6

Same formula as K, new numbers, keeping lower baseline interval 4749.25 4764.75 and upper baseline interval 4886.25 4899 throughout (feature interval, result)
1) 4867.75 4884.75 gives 0.5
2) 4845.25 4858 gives 0.5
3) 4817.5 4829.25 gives -0.5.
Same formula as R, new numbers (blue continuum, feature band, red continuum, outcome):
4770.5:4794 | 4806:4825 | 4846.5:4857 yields -0.7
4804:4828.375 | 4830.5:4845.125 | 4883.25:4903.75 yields -0.1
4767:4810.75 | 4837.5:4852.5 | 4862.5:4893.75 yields 0.1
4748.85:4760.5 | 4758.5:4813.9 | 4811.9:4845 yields -0.7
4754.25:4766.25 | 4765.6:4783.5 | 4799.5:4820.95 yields -0.1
